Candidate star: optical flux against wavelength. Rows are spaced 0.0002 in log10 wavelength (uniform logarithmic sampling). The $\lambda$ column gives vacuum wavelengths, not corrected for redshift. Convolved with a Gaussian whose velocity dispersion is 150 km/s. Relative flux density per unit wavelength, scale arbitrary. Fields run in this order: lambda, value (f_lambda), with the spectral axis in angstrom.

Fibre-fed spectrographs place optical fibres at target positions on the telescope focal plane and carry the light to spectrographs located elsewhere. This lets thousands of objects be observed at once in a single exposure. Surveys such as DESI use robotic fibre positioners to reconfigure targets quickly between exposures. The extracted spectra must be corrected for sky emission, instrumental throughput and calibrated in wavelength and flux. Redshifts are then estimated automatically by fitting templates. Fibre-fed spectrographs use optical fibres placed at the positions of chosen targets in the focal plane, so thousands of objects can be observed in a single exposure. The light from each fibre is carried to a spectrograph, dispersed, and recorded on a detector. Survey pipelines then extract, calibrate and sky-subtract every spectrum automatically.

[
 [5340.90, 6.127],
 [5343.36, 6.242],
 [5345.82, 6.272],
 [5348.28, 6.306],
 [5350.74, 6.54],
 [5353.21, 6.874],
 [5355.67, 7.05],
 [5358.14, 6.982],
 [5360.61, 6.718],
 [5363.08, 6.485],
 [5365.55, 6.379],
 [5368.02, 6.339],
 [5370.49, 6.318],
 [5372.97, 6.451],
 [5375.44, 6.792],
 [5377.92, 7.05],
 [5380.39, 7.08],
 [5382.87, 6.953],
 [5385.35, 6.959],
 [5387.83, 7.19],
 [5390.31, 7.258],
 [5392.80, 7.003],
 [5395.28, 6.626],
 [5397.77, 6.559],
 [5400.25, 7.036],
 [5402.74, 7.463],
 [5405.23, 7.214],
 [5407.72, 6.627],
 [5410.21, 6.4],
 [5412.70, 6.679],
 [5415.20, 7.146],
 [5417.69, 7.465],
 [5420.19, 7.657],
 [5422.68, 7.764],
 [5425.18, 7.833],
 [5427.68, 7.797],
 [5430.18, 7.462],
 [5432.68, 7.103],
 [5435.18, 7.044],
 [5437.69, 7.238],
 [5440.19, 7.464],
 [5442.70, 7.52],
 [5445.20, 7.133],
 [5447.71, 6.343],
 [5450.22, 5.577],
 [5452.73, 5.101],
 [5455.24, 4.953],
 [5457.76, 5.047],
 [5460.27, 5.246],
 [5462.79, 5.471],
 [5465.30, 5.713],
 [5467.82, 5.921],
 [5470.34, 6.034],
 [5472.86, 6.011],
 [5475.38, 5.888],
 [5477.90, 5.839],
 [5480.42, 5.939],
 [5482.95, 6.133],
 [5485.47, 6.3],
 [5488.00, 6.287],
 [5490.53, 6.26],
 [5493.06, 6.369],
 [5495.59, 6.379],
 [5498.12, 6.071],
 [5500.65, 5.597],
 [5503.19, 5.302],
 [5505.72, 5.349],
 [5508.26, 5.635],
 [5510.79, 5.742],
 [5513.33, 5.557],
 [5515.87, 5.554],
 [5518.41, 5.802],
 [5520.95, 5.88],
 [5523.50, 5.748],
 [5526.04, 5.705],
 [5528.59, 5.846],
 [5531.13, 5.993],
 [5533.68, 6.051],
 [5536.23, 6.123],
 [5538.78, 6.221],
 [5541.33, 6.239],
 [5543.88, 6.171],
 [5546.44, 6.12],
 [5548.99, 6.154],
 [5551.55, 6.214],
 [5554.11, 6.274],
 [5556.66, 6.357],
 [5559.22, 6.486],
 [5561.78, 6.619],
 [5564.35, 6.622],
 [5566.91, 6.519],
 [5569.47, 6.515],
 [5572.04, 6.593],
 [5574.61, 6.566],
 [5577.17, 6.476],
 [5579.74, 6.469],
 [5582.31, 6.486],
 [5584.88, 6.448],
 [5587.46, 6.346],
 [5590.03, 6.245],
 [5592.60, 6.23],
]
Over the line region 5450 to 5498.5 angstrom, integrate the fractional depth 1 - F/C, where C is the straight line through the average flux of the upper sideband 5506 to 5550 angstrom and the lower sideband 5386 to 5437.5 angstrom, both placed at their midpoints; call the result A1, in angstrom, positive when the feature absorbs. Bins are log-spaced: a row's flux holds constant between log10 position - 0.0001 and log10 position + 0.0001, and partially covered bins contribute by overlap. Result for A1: 4.8 angstrom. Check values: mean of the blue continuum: 7.16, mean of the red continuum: 5.9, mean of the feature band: 5.83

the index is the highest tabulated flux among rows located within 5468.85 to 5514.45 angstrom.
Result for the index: 6.379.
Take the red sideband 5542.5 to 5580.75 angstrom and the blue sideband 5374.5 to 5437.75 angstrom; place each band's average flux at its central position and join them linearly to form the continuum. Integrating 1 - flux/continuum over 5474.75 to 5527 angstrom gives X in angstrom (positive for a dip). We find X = 6.39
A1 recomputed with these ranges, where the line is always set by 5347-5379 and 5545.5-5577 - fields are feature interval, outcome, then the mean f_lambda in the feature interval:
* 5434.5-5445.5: -1.26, 7.31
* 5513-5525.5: 1.45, 5.72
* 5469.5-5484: 1.21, 5.97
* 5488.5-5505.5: 1.37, 5.97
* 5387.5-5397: -0.54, 6.98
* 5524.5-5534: 0.85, 5.88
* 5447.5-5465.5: 3.23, 5.36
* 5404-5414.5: -0.26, 6.75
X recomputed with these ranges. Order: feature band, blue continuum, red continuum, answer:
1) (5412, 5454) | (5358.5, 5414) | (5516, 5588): -2.8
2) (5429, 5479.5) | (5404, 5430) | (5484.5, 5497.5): 4.4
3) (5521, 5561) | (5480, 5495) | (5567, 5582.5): 1.9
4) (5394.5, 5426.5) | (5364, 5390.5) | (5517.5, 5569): -2.3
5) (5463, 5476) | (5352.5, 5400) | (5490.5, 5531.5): 0.5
